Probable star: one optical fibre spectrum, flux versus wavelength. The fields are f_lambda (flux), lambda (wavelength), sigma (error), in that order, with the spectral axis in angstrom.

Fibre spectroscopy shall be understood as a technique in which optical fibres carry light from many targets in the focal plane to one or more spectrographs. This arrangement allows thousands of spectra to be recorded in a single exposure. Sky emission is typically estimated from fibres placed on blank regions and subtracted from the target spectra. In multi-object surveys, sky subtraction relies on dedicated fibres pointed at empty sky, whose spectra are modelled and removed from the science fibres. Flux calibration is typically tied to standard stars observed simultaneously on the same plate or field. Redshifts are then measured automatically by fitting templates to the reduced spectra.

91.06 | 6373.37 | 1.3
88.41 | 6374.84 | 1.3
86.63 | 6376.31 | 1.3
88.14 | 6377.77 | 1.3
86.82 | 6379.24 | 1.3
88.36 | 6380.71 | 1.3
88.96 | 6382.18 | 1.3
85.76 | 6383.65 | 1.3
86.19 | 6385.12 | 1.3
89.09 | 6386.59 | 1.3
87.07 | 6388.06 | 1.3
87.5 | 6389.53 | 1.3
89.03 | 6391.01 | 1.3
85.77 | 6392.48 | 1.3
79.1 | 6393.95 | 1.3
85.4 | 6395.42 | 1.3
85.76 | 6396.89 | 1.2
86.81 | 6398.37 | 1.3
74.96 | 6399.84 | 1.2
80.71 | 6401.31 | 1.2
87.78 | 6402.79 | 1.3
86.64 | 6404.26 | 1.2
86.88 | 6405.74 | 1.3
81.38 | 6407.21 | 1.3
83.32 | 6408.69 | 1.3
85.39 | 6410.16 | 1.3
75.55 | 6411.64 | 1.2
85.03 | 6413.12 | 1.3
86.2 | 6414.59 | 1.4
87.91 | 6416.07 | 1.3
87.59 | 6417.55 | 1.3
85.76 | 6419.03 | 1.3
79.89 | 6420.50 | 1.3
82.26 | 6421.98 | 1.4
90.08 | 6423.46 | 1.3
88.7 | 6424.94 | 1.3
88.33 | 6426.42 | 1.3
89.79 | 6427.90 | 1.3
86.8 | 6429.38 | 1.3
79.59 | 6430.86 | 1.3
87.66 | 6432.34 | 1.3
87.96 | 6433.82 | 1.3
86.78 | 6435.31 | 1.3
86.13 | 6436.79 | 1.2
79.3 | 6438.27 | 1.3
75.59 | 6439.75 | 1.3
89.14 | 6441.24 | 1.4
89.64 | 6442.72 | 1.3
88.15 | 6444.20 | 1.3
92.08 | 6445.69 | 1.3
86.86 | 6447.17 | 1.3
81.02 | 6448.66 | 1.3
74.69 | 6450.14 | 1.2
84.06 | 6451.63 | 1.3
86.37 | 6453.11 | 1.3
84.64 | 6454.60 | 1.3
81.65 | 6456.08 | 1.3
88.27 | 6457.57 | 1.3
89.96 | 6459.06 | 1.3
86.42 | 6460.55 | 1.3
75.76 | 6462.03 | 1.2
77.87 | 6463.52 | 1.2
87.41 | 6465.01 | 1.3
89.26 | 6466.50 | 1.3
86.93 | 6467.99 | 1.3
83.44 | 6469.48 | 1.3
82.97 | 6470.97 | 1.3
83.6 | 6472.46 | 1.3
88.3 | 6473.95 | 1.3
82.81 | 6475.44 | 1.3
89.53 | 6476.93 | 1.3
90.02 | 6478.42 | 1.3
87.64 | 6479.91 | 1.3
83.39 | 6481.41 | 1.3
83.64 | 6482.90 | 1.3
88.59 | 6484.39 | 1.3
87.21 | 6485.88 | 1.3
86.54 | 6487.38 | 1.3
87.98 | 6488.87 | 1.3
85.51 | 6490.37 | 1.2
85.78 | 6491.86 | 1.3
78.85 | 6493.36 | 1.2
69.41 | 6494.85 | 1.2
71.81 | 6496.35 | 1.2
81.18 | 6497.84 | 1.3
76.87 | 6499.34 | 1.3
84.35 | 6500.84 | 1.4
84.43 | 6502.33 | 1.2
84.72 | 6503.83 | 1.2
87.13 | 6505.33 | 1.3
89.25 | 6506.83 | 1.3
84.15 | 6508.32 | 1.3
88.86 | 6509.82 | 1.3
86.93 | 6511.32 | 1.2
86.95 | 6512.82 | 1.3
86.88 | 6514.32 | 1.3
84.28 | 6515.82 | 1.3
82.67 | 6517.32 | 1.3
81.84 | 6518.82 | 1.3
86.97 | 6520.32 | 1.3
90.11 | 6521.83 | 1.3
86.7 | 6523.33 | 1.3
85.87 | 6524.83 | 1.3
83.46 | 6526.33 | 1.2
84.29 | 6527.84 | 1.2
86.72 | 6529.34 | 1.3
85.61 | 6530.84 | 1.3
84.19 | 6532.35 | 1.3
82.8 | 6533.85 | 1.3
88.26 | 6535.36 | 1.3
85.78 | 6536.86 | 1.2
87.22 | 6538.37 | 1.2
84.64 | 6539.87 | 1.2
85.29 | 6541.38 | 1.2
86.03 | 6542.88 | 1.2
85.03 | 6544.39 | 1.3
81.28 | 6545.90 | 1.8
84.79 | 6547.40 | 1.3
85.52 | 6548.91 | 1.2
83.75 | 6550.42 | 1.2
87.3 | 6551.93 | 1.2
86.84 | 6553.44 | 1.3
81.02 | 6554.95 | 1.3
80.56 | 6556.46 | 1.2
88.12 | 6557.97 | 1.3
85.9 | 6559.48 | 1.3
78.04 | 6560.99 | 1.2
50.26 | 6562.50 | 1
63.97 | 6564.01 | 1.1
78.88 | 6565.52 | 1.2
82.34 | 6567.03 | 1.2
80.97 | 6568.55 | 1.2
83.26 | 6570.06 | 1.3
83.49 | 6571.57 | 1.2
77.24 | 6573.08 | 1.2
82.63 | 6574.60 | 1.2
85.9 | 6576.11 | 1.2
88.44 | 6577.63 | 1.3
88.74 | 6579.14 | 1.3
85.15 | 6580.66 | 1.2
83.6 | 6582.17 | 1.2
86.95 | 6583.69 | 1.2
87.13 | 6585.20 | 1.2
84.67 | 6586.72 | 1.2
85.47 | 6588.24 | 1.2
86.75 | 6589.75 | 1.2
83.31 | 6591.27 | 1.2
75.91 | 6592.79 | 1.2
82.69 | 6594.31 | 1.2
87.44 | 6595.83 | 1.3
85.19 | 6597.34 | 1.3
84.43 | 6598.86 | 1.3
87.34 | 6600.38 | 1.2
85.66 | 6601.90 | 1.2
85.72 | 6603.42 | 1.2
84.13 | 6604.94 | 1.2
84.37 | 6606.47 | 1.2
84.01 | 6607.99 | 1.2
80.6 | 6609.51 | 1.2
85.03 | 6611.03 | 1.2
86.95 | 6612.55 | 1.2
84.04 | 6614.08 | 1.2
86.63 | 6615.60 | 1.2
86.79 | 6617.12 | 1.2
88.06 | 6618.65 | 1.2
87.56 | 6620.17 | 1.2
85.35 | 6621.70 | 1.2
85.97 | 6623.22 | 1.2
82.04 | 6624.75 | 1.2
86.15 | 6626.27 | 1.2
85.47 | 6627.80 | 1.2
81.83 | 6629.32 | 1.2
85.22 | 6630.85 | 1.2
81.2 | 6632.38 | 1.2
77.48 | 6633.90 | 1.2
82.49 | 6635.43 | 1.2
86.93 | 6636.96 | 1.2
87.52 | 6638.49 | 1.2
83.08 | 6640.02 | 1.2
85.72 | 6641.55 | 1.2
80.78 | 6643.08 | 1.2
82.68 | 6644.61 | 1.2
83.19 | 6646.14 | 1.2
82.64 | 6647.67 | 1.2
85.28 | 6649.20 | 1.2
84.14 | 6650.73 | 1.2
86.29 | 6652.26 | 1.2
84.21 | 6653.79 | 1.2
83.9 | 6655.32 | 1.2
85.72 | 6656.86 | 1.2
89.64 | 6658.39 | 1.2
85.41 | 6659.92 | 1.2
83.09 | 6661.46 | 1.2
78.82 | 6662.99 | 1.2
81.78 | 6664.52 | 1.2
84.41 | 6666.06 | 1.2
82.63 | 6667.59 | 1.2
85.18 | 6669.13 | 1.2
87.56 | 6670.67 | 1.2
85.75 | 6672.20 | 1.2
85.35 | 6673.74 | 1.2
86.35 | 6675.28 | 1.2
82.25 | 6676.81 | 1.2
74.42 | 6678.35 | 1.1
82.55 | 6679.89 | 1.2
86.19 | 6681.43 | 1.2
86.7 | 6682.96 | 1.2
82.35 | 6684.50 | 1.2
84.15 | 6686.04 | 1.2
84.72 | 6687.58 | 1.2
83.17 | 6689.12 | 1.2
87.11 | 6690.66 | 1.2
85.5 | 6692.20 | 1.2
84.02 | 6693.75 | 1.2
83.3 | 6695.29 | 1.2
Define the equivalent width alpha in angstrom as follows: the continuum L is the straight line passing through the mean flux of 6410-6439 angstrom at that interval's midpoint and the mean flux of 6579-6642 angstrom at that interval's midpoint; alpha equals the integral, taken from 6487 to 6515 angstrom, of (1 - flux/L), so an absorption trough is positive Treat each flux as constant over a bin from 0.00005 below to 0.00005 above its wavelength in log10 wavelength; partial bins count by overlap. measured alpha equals 0.5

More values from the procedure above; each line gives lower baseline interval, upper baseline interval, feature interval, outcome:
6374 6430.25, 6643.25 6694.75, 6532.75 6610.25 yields 1.32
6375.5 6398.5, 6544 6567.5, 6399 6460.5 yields 0.05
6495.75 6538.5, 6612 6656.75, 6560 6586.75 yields 1.29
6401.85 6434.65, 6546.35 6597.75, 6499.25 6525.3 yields -0.66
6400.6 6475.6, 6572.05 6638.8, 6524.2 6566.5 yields 1.11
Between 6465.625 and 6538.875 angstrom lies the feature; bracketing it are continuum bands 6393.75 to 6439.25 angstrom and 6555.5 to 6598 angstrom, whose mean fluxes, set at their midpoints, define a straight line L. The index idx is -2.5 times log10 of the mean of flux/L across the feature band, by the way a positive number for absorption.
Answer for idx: -0.02 mag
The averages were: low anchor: 84.7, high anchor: 81.9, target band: 84.9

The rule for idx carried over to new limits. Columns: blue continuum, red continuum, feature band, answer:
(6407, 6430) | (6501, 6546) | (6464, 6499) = 0.02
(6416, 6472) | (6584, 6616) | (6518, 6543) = -0.01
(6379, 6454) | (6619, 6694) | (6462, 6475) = 0.01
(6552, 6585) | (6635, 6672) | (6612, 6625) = -0.04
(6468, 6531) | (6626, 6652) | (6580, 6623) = -0.01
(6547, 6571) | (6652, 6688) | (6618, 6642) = -0.02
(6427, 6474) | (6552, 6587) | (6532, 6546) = -0.04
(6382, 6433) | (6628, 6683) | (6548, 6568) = 0.07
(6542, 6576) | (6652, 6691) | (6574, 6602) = -0.04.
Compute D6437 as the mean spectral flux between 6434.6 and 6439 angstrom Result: 84.1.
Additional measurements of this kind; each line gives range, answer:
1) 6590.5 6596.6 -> 82.4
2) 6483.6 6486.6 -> 88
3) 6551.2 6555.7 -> 85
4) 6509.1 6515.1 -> 87.4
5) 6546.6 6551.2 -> 84.7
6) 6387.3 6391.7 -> 87.7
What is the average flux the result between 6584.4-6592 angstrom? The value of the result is 85.5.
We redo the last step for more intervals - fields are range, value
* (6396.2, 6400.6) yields 82.5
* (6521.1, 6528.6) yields 86.1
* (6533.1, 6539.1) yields 86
